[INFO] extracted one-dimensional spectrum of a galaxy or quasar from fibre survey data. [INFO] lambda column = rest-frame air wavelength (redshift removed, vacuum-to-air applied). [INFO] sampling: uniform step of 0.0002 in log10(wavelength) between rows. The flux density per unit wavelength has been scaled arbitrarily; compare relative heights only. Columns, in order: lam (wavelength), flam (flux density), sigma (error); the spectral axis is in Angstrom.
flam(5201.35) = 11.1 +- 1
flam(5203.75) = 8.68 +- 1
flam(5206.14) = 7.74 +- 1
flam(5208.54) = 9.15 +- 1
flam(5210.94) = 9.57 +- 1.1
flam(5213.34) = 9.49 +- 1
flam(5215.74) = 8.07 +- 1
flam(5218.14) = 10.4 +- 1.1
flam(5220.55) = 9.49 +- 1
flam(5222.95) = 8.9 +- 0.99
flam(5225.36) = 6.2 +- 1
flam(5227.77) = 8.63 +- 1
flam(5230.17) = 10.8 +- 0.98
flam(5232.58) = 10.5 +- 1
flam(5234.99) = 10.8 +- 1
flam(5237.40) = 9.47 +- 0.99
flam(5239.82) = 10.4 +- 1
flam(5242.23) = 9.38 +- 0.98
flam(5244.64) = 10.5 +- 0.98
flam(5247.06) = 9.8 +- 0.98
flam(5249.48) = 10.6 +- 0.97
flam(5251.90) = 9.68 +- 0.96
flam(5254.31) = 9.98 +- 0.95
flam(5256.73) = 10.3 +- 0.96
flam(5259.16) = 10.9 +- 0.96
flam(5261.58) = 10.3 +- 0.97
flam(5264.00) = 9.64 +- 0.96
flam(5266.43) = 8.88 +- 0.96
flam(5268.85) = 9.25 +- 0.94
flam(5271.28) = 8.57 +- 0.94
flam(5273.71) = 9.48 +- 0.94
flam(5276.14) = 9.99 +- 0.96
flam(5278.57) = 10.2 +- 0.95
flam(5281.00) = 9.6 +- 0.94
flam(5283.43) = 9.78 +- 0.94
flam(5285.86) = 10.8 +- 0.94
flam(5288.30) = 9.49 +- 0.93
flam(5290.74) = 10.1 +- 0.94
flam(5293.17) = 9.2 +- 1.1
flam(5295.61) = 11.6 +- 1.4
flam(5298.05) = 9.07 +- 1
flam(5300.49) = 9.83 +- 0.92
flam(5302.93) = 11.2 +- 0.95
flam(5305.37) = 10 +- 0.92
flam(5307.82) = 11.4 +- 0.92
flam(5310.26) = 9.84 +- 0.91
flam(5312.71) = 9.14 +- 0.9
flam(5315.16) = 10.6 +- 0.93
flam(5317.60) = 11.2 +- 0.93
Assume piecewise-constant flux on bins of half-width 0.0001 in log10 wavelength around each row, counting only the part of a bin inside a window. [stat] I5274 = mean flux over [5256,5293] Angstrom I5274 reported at 9.79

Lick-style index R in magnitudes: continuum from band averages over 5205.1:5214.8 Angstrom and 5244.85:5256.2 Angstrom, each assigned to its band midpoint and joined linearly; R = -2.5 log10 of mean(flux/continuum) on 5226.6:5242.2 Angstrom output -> -0.045 mag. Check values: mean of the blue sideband 8.98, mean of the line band 10.1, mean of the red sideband 10.1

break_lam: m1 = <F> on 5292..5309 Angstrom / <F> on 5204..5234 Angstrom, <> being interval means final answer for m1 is 1.1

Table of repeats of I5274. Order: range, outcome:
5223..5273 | 9.71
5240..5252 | 10.1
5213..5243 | 9.42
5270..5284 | 9.59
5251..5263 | 10.2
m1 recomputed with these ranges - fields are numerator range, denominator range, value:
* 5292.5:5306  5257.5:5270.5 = 1.04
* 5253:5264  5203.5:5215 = 1.15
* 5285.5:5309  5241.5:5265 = 1.01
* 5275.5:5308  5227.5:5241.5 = 0.99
